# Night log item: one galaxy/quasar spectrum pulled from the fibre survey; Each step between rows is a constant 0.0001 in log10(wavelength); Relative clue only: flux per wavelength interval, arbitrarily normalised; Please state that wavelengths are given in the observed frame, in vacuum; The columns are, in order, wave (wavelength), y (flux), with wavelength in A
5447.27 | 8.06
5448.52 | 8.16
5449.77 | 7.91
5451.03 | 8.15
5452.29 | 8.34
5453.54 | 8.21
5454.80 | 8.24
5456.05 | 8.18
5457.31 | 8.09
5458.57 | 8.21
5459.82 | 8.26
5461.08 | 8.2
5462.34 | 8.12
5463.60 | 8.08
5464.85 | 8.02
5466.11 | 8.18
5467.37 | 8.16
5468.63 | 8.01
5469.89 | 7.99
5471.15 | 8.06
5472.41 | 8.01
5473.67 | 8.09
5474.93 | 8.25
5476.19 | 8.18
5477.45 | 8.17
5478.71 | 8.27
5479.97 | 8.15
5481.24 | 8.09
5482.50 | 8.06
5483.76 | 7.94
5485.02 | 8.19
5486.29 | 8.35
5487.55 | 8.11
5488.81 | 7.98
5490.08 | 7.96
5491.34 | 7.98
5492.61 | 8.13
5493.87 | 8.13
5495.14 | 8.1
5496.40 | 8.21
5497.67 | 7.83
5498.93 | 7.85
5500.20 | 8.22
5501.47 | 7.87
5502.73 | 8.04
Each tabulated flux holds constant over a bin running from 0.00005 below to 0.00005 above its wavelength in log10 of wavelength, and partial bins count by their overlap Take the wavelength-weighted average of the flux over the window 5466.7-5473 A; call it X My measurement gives 8.04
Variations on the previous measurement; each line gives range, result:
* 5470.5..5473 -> 8.03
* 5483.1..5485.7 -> 8.06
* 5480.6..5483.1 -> 8.06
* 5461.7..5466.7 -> 8.1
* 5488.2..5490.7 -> 7.95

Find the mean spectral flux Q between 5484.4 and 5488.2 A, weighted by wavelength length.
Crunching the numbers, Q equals 8.22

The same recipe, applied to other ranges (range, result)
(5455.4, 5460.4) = 8.2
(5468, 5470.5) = 8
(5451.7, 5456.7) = 8.25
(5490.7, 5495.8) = 8.09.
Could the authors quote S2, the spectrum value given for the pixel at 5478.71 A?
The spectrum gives 8.27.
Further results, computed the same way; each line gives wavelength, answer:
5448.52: 8.16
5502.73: 8.04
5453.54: 8.21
